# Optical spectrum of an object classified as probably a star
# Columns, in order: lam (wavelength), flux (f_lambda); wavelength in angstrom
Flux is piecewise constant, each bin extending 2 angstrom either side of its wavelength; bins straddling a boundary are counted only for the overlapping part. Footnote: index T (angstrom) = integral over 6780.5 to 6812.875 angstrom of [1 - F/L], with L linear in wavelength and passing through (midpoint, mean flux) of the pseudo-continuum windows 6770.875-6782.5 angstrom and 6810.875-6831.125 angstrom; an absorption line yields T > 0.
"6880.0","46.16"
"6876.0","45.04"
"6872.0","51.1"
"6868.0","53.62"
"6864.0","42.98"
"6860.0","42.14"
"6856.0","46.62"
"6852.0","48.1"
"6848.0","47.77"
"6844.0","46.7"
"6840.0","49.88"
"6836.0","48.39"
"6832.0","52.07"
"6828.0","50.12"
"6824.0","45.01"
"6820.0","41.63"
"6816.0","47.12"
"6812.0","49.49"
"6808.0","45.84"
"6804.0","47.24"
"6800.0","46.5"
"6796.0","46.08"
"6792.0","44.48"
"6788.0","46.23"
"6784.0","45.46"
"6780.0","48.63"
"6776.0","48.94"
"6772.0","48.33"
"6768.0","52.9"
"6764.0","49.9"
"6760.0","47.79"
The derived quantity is 0.9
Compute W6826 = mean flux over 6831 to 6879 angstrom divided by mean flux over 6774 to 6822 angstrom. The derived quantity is 1.0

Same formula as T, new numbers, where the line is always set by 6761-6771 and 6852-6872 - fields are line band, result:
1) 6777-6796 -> 1.37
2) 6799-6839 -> 1.01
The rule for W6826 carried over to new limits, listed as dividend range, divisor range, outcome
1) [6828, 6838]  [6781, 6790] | 1.09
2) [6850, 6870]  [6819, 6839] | 0.98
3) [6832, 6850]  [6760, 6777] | 0.98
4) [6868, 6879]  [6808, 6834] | 1.03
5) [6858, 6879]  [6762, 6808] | 0.99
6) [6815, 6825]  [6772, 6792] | 0.94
